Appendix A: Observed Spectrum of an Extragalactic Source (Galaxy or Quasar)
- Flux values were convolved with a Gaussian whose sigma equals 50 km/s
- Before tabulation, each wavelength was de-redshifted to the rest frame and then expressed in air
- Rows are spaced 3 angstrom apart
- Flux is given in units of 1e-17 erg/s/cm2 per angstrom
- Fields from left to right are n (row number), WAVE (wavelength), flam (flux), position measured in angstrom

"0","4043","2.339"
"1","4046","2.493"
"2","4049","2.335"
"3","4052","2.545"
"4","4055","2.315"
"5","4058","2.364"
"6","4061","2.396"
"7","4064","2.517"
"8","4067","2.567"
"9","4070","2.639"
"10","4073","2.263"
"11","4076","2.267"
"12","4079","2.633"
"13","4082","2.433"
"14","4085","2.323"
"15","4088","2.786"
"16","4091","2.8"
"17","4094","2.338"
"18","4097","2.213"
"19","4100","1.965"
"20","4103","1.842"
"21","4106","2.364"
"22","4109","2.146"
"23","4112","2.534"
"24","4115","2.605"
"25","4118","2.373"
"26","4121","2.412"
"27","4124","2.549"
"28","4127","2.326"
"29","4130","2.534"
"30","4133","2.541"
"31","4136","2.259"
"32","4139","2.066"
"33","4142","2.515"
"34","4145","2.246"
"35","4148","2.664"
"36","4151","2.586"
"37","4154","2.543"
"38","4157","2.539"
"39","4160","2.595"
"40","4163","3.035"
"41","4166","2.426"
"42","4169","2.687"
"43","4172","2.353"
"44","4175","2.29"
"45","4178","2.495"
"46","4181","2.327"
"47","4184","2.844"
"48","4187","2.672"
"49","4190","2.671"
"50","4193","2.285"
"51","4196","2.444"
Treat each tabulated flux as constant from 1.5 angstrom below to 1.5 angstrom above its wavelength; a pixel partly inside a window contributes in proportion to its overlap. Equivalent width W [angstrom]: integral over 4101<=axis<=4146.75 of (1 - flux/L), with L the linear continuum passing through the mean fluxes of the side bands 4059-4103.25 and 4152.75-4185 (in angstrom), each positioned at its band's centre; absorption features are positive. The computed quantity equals 2.41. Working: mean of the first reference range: 2.41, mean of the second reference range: 2.55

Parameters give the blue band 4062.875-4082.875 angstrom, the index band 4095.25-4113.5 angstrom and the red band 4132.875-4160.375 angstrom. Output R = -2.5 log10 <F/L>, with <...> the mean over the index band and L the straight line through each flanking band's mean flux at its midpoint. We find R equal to 0.132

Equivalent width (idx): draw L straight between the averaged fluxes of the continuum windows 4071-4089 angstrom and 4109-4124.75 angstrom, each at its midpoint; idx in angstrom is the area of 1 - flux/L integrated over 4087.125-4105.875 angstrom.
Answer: 1.1 angstrom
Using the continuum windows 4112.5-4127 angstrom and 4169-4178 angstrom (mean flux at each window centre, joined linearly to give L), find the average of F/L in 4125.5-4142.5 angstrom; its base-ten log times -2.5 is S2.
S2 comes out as 0.04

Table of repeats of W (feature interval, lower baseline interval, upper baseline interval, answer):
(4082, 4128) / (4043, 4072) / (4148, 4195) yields 2.3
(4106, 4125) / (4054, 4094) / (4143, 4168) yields 0.8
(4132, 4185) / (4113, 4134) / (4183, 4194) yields 1.2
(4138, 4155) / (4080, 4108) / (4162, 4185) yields 0.2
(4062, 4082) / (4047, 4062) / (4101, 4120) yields -0.9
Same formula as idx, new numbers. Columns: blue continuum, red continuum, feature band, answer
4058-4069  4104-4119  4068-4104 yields 0.8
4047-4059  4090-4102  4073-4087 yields -0.5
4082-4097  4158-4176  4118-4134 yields 0.5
